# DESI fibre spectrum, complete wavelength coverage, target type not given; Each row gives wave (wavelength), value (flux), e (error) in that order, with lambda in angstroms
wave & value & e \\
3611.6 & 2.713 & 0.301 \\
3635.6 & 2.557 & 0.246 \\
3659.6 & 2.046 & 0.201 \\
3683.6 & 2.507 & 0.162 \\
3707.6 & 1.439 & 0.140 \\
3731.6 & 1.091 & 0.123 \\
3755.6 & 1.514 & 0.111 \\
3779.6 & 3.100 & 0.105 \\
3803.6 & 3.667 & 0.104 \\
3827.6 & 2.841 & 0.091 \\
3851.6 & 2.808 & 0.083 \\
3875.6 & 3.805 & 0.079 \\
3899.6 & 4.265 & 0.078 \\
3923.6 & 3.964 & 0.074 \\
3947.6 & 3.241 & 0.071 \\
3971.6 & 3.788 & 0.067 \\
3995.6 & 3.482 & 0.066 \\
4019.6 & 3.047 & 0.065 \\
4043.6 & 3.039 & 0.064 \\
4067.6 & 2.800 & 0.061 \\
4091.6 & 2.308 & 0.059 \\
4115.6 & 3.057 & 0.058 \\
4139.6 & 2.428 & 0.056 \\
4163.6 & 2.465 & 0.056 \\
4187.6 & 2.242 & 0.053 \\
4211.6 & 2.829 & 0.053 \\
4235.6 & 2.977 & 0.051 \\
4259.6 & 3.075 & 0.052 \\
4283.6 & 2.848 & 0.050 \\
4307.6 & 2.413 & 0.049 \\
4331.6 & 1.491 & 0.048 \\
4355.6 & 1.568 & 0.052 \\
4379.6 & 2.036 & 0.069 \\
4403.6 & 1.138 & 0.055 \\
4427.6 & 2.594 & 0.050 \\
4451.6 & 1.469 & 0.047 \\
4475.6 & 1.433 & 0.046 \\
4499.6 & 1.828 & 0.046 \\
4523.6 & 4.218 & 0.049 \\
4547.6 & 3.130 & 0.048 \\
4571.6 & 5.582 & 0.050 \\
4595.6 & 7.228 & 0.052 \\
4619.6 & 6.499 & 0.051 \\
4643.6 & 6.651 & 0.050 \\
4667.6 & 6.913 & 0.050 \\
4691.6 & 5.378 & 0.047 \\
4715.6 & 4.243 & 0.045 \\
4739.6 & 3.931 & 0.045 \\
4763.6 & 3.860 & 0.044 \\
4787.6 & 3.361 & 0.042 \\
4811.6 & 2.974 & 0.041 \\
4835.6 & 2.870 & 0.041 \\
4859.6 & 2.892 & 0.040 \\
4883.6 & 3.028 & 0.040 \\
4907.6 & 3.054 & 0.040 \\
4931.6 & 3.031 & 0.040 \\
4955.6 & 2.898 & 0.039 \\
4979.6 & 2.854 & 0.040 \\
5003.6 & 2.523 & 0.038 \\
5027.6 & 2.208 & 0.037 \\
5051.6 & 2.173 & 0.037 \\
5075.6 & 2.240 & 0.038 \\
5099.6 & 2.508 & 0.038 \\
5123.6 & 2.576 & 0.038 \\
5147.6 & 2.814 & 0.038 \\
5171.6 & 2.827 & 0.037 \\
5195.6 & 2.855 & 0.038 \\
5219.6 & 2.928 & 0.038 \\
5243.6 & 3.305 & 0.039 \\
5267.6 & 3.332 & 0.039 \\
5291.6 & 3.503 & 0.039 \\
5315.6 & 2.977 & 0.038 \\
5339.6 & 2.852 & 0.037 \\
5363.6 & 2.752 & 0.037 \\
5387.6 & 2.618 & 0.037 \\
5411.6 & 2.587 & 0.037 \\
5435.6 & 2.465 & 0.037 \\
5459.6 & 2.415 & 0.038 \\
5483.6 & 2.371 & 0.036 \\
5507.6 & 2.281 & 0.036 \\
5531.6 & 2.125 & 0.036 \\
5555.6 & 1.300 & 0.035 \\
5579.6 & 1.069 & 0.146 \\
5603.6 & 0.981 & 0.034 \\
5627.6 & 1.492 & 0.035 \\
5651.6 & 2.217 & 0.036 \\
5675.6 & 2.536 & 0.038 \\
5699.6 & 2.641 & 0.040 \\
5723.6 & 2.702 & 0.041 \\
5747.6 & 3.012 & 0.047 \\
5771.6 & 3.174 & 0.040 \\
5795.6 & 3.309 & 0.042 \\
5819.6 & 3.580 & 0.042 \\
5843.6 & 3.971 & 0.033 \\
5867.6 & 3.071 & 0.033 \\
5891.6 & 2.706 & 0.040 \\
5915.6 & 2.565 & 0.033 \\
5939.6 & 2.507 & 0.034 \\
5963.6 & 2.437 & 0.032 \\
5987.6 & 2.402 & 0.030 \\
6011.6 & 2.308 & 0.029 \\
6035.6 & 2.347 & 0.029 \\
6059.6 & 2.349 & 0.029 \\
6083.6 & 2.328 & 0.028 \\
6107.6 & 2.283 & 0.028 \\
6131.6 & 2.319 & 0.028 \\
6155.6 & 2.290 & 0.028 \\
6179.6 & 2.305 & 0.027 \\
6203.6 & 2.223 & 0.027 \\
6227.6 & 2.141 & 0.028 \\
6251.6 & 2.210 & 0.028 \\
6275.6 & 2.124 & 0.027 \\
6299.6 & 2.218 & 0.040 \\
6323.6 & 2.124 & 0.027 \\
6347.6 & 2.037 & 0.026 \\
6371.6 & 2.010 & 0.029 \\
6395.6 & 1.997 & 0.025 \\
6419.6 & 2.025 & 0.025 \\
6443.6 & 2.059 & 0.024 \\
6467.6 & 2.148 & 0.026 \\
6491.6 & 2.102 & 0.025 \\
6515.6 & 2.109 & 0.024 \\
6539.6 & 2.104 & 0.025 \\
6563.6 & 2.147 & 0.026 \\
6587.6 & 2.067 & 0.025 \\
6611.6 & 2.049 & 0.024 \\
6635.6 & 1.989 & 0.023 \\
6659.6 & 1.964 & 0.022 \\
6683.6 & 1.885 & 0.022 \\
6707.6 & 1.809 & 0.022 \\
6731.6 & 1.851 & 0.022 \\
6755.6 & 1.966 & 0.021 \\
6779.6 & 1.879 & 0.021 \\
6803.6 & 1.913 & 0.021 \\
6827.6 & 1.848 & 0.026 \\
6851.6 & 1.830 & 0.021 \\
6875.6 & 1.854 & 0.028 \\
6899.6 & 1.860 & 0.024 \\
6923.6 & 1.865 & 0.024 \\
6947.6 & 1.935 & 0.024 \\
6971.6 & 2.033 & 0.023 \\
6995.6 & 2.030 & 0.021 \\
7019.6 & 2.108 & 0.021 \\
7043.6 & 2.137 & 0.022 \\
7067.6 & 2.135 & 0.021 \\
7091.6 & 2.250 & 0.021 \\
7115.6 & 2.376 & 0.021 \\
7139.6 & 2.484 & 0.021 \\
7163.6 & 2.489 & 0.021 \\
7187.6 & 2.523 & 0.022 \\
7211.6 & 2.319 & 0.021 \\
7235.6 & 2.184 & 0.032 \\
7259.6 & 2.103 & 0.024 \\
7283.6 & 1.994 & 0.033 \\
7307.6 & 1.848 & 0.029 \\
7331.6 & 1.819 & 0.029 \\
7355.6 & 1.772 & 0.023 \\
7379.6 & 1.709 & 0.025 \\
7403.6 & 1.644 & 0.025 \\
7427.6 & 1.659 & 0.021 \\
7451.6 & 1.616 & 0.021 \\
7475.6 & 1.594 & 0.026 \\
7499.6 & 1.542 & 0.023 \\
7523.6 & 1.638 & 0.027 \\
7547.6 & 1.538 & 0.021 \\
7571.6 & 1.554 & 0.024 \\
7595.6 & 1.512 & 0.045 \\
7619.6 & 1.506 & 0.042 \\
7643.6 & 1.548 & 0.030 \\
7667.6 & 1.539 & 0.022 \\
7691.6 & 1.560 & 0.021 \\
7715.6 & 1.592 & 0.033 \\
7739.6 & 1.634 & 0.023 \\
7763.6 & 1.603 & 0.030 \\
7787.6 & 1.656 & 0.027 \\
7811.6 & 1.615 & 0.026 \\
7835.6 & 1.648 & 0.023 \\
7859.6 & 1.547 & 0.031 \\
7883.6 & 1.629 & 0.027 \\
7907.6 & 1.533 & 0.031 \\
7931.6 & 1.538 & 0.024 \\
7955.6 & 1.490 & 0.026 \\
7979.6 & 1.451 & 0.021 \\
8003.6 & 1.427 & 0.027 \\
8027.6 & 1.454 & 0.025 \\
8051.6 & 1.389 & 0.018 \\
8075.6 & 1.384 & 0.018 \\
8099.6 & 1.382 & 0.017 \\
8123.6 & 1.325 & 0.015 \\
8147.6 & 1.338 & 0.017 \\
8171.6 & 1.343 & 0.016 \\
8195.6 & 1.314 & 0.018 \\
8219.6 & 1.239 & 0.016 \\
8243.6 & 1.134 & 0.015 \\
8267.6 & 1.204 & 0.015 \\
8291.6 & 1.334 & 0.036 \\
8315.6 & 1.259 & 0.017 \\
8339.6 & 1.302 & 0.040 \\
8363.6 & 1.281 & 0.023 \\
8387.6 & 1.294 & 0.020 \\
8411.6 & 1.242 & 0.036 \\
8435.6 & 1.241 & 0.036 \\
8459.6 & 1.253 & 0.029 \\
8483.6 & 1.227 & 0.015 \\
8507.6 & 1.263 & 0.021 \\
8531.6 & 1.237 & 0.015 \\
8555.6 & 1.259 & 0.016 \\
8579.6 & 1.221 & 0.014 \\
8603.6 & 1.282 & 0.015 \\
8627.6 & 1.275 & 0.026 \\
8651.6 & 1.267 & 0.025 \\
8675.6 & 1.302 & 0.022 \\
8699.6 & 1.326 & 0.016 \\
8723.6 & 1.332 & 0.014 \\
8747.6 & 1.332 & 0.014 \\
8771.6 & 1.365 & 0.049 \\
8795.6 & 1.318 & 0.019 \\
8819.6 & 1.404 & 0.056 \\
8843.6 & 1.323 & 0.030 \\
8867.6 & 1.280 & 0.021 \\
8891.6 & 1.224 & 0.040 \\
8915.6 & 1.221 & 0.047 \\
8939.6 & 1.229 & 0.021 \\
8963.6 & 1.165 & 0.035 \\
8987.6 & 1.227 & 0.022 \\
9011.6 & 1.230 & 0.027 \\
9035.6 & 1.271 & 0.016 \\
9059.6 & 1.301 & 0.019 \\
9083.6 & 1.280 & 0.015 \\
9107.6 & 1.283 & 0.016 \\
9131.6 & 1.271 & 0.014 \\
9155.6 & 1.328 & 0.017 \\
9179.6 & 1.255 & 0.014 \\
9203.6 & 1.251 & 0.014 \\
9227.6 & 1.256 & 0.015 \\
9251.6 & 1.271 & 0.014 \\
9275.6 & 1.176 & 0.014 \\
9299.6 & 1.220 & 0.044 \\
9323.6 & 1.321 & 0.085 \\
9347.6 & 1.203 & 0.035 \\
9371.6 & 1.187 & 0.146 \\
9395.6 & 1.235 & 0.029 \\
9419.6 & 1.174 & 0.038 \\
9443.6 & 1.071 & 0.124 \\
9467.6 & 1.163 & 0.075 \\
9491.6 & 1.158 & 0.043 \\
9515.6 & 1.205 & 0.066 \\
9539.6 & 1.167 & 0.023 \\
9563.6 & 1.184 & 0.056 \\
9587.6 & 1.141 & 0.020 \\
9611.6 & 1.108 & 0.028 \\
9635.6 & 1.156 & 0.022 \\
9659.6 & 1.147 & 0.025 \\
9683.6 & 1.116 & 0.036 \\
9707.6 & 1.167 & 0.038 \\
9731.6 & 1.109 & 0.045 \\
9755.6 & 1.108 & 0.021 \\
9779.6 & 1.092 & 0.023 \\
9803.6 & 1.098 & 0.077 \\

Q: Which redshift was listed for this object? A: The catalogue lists 2.767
